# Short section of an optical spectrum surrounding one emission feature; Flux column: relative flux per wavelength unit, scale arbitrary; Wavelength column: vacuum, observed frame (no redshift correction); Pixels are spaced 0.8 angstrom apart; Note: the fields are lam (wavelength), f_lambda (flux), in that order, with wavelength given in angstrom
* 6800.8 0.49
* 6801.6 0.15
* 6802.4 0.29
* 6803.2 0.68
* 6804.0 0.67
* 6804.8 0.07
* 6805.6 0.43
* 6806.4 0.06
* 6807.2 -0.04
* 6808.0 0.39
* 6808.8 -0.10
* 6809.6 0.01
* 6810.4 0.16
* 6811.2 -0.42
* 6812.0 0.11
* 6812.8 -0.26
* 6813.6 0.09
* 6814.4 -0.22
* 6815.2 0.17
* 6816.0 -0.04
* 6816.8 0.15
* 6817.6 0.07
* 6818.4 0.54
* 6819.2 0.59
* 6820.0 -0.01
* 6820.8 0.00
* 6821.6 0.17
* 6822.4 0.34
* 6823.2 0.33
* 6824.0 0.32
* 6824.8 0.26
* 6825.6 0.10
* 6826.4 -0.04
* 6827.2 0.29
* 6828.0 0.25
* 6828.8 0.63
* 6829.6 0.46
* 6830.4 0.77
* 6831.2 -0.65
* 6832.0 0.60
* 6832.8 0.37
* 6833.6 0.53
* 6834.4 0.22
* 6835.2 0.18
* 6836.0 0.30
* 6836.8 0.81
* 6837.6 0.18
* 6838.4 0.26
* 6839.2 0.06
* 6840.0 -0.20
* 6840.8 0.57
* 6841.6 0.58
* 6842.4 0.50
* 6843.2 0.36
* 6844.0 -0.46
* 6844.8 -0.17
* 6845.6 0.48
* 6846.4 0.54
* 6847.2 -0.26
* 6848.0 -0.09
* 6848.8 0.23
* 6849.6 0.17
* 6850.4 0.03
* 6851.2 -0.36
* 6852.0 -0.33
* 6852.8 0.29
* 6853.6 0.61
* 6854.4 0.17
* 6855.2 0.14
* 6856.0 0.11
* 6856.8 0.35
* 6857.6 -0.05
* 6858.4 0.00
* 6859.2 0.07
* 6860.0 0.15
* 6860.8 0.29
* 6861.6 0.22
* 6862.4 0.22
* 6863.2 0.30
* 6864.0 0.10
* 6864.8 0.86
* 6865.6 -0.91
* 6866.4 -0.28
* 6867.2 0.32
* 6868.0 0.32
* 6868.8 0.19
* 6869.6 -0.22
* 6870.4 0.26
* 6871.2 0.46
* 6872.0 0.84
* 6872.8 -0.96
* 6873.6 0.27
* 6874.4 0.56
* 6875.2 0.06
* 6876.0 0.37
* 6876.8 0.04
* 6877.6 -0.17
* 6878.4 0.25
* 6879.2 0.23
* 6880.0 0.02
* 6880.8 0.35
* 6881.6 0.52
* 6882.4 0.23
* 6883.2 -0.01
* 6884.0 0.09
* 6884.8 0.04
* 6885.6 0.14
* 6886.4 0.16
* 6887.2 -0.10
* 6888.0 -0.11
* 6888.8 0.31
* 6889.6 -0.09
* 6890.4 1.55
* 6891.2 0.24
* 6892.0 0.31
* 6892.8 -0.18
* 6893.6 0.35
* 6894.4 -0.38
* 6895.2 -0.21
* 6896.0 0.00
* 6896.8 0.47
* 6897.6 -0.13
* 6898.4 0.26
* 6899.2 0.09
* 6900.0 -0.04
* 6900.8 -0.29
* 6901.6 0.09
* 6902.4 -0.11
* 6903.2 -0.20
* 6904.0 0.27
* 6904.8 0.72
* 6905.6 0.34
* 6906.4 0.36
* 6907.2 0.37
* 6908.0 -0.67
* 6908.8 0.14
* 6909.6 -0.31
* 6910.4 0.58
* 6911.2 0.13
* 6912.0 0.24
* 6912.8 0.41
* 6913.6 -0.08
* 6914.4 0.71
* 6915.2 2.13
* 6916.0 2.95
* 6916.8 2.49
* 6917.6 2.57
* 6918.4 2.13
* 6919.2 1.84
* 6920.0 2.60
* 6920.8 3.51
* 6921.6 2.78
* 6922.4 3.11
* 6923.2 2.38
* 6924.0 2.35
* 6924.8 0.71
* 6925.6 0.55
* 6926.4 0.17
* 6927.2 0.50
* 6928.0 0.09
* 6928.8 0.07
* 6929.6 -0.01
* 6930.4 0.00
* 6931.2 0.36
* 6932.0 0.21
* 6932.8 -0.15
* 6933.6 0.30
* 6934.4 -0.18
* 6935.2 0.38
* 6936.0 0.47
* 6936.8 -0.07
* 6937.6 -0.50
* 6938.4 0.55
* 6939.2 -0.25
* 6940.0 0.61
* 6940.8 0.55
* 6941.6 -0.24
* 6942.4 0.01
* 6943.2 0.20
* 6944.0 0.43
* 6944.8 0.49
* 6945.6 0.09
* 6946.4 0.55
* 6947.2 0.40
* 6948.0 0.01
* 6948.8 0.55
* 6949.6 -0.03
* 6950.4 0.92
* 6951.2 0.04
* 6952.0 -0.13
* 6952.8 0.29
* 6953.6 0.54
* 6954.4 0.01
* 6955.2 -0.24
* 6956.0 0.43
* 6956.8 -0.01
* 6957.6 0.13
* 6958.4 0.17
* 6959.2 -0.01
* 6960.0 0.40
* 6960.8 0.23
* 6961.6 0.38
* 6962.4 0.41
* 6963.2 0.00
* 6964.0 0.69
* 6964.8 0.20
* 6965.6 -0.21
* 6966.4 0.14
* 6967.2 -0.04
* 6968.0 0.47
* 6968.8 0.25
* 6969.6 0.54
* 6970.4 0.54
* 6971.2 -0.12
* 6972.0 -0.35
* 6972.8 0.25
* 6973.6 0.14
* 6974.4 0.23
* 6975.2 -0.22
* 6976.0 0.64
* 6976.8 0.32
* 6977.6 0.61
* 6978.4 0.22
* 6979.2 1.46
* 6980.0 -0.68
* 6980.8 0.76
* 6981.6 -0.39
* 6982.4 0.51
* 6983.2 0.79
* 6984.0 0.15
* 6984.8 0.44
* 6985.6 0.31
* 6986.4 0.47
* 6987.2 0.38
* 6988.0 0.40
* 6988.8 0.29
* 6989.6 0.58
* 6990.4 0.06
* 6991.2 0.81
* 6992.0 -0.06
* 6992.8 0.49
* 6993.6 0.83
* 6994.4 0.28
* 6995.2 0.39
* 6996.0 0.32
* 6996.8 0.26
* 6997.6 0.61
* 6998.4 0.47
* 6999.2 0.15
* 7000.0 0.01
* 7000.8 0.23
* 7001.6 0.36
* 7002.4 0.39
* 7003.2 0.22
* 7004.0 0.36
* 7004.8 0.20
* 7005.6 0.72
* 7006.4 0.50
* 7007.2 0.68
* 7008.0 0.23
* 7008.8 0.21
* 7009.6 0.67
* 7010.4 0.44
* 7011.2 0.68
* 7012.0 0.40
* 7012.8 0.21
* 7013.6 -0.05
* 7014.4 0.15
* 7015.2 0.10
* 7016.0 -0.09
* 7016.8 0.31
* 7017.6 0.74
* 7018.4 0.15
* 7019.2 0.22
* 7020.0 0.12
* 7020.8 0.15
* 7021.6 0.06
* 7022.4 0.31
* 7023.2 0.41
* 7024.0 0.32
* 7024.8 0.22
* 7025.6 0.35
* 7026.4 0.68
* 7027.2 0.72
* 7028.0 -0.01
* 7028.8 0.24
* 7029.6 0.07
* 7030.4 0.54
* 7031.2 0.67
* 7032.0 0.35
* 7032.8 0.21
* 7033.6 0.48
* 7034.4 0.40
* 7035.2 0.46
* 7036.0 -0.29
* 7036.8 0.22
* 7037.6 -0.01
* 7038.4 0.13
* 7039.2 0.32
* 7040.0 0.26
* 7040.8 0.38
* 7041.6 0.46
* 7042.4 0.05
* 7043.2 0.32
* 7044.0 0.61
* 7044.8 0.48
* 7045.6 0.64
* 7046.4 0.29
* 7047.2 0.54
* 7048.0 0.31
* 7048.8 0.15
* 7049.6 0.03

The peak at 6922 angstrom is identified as [O II]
